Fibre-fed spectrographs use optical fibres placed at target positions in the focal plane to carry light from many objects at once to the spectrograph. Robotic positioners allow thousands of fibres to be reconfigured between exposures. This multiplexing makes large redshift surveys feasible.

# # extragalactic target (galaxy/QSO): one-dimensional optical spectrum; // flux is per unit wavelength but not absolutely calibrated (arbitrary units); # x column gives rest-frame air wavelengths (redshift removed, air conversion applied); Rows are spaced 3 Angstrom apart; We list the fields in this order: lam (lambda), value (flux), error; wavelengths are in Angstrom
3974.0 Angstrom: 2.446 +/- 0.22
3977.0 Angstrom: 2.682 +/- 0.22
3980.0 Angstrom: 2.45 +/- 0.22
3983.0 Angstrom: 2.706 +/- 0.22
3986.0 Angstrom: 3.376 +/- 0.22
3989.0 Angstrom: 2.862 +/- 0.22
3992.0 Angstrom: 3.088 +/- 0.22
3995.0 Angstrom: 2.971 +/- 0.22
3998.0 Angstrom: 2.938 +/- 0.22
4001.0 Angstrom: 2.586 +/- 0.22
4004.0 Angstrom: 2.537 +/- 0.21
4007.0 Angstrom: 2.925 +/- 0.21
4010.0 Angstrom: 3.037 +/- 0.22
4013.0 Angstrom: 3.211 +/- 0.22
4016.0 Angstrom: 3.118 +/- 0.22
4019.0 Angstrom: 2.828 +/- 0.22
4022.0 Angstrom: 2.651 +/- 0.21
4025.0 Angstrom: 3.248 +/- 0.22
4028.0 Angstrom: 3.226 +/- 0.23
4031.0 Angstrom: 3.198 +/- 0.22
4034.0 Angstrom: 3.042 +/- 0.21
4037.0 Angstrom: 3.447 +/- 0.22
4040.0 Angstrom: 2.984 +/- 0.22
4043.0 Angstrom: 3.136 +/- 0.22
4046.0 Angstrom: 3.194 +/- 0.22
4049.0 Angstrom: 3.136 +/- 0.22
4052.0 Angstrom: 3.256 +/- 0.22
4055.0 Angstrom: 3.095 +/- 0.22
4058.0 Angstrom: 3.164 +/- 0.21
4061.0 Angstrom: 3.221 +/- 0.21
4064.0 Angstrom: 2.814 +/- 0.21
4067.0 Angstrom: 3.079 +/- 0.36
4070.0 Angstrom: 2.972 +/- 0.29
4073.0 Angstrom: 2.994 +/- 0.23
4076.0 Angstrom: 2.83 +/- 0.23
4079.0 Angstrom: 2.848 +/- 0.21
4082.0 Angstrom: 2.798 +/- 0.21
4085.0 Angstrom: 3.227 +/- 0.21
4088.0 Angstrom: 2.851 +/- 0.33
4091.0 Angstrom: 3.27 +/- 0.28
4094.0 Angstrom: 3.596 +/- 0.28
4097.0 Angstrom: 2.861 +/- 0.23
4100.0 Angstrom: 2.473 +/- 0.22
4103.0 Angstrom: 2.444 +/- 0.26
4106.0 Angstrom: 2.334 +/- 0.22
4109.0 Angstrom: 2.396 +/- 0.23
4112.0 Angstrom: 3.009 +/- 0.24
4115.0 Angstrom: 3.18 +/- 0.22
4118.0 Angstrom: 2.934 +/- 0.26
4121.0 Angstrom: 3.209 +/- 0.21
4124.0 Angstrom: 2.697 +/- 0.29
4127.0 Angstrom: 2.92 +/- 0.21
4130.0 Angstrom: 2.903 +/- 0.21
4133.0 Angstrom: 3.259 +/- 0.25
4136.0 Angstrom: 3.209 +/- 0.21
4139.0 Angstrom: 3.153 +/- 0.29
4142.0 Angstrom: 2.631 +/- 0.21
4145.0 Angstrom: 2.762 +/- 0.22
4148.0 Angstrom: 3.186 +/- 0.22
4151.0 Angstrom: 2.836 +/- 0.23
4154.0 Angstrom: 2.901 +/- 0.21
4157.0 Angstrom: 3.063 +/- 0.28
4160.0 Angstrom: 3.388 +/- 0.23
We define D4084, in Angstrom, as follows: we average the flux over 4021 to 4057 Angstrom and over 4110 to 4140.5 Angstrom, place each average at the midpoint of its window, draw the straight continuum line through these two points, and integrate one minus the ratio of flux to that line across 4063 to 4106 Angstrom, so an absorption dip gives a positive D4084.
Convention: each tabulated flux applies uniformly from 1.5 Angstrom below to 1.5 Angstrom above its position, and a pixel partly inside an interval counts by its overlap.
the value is 2.42 Angstrom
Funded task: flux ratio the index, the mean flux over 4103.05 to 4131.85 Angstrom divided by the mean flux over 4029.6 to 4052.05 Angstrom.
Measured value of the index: 0.89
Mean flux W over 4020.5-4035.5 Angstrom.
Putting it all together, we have 3.07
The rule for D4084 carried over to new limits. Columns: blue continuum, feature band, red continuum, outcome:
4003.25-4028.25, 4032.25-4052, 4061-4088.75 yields -1.3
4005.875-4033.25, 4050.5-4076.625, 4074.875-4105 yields -0.8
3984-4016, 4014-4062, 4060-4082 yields -2.8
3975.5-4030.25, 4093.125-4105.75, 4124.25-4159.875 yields 0.9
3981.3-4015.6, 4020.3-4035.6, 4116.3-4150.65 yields -0.7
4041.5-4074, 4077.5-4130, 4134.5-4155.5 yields 2.4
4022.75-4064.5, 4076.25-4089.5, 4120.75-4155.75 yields 0.7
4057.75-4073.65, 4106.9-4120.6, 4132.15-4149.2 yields 0.7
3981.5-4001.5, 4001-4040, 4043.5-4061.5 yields 0.5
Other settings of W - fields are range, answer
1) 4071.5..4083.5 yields 2.87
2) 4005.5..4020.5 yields 3.02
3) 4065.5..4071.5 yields 3.03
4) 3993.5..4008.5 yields 2.79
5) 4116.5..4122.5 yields 3.07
